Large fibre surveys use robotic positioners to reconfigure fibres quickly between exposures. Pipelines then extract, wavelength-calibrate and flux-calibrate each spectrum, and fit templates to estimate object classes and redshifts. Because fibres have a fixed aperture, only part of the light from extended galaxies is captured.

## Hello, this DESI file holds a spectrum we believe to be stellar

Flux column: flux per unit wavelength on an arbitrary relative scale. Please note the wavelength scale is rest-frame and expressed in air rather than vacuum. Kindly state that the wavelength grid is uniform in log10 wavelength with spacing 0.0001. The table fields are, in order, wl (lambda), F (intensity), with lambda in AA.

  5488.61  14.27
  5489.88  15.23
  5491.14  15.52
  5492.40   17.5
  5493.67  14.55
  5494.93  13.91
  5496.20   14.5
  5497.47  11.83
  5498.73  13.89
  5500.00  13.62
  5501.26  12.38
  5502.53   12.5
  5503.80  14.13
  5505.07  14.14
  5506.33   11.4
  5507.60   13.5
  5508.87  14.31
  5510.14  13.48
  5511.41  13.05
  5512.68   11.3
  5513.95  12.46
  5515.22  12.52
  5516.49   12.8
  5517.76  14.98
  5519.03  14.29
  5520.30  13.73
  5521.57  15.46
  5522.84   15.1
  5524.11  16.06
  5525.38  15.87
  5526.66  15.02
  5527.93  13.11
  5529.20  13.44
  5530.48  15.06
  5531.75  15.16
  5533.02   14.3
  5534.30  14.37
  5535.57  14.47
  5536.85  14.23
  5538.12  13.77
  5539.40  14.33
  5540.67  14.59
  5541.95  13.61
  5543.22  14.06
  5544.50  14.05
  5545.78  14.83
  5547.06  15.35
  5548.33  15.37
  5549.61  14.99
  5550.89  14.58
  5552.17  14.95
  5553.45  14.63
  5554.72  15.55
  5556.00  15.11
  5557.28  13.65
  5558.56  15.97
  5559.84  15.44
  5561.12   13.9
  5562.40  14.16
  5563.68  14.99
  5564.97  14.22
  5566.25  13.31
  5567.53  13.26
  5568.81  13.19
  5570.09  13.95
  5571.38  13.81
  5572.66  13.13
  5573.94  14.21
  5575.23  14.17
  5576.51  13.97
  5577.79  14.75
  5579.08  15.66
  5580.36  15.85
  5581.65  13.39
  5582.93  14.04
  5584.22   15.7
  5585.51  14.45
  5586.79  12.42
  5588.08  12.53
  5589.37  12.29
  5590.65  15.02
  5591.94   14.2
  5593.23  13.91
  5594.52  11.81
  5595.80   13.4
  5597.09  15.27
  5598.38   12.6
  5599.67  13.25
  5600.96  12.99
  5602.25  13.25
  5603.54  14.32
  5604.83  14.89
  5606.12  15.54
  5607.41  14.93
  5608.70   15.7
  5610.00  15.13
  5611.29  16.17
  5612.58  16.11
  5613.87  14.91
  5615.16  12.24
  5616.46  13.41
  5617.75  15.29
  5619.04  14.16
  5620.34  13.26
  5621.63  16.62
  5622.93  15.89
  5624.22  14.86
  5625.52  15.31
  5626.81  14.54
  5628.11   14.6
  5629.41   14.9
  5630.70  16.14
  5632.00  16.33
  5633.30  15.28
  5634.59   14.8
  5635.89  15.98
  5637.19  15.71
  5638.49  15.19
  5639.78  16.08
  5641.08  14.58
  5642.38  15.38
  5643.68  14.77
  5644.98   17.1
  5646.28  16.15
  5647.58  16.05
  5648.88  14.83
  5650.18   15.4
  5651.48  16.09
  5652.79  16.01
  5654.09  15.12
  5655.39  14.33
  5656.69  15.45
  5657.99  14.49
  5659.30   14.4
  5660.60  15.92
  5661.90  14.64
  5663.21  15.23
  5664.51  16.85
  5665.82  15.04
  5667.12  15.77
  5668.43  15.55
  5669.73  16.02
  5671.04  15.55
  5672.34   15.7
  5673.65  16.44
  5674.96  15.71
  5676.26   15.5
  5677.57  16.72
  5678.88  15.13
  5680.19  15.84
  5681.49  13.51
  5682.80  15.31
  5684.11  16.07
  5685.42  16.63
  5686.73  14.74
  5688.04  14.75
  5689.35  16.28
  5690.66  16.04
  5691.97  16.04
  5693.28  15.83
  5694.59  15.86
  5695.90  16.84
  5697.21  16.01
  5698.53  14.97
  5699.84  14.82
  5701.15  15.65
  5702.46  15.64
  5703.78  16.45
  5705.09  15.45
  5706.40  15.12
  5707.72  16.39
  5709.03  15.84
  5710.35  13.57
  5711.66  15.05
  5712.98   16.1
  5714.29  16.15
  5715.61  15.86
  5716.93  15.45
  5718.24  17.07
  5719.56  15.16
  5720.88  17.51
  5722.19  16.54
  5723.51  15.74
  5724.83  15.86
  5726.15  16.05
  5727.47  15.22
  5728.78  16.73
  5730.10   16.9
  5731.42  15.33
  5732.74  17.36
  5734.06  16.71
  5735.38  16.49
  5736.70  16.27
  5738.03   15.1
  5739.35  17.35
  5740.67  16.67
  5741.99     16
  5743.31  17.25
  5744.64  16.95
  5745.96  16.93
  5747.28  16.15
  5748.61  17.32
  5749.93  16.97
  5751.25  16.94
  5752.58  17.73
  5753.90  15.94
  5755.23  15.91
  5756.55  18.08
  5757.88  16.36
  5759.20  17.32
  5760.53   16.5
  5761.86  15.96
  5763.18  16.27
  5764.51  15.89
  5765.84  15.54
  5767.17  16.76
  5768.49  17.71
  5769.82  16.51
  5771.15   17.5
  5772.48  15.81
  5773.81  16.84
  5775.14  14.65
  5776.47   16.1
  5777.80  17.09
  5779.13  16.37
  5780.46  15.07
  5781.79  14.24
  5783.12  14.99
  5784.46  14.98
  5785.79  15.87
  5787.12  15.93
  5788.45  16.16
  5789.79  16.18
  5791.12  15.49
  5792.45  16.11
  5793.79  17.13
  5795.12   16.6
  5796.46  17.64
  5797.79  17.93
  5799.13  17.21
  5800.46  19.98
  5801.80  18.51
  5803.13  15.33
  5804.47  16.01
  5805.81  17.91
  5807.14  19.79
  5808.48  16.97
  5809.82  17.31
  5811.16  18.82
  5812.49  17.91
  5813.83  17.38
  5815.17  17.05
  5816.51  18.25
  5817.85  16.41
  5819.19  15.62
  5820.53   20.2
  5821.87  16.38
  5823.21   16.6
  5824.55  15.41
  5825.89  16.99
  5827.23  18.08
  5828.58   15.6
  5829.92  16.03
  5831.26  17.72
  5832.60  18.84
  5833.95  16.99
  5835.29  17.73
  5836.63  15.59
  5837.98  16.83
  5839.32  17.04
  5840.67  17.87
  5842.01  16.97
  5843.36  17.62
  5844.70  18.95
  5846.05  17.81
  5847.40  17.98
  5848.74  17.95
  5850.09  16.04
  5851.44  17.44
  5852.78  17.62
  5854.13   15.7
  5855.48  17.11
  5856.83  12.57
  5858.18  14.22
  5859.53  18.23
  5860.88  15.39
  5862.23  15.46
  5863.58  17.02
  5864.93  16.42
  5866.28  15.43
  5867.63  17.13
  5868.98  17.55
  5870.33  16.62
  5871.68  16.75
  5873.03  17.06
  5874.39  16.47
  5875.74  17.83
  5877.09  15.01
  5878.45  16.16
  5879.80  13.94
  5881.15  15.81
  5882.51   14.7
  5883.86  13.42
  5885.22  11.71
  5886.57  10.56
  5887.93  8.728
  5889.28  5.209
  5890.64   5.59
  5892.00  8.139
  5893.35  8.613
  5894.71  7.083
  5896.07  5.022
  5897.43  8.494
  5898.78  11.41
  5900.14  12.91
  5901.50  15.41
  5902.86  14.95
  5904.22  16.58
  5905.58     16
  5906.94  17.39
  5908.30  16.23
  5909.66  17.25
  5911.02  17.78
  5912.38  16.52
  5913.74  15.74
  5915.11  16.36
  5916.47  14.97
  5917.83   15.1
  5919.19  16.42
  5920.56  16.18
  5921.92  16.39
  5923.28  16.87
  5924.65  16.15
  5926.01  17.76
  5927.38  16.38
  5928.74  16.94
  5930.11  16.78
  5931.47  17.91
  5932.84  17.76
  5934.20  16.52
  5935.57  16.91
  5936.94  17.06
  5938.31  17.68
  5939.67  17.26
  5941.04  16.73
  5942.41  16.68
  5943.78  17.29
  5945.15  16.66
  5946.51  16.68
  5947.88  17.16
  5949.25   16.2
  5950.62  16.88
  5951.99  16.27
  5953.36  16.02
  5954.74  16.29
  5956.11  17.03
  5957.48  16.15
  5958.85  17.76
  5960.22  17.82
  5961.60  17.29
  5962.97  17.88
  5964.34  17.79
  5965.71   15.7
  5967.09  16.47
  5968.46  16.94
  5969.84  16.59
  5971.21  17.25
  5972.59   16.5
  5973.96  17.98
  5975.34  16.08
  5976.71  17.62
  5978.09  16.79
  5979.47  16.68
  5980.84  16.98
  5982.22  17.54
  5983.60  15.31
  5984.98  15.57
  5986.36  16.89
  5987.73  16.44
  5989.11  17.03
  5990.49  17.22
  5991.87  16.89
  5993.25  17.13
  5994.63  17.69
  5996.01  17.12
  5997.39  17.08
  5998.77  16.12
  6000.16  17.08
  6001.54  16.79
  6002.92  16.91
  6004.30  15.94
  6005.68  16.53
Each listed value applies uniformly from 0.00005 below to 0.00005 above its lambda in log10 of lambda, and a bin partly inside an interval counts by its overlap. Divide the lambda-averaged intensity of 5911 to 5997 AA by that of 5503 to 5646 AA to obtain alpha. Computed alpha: 1.16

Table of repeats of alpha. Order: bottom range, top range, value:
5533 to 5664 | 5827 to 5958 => 1.06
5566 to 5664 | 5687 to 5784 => 1.10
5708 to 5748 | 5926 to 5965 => 1.05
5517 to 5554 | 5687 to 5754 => 1.10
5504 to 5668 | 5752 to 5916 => 1.09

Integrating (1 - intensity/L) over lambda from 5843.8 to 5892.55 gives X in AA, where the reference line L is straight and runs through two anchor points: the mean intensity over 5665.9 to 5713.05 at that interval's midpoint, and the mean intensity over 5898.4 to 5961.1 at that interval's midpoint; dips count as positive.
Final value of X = 3.7 AA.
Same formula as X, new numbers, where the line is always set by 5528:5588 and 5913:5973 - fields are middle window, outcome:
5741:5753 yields -1.0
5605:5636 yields -0.7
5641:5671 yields -1.0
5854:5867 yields 0.4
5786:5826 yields -3.2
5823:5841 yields -1.0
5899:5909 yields 0.6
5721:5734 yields -0.7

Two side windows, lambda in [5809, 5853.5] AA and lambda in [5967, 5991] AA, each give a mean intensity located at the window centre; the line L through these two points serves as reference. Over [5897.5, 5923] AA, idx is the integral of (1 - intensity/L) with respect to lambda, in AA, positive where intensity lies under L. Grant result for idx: 2.1 AA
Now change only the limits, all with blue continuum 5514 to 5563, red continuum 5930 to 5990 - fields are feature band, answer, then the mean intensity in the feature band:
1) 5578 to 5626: 1.7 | 14.3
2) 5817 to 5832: -0.7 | 16.9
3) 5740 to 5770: -1.8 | 16.7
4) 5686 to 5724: -0.7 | 15.8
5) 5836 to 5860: -0.9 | 16.8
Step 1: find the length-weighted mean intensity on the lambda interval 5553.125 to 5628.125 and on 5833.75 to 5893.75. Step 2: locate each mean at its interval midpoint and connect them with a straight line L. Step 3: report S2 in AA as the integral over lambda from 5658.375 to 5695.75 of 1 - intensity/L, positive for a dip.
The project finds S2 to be -2.6 AA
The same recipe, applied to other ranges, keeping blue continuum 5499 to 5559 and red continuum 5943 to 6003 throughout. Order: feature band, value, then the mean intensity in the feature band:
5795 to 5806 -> -1.2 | 17.5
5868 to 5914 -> 8.0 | 13.5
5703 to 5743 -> -1.9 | 16.1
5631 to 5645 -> -0.7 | 15.5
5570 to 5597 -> 1.0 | 14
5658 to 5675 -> -0.6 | 15.5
